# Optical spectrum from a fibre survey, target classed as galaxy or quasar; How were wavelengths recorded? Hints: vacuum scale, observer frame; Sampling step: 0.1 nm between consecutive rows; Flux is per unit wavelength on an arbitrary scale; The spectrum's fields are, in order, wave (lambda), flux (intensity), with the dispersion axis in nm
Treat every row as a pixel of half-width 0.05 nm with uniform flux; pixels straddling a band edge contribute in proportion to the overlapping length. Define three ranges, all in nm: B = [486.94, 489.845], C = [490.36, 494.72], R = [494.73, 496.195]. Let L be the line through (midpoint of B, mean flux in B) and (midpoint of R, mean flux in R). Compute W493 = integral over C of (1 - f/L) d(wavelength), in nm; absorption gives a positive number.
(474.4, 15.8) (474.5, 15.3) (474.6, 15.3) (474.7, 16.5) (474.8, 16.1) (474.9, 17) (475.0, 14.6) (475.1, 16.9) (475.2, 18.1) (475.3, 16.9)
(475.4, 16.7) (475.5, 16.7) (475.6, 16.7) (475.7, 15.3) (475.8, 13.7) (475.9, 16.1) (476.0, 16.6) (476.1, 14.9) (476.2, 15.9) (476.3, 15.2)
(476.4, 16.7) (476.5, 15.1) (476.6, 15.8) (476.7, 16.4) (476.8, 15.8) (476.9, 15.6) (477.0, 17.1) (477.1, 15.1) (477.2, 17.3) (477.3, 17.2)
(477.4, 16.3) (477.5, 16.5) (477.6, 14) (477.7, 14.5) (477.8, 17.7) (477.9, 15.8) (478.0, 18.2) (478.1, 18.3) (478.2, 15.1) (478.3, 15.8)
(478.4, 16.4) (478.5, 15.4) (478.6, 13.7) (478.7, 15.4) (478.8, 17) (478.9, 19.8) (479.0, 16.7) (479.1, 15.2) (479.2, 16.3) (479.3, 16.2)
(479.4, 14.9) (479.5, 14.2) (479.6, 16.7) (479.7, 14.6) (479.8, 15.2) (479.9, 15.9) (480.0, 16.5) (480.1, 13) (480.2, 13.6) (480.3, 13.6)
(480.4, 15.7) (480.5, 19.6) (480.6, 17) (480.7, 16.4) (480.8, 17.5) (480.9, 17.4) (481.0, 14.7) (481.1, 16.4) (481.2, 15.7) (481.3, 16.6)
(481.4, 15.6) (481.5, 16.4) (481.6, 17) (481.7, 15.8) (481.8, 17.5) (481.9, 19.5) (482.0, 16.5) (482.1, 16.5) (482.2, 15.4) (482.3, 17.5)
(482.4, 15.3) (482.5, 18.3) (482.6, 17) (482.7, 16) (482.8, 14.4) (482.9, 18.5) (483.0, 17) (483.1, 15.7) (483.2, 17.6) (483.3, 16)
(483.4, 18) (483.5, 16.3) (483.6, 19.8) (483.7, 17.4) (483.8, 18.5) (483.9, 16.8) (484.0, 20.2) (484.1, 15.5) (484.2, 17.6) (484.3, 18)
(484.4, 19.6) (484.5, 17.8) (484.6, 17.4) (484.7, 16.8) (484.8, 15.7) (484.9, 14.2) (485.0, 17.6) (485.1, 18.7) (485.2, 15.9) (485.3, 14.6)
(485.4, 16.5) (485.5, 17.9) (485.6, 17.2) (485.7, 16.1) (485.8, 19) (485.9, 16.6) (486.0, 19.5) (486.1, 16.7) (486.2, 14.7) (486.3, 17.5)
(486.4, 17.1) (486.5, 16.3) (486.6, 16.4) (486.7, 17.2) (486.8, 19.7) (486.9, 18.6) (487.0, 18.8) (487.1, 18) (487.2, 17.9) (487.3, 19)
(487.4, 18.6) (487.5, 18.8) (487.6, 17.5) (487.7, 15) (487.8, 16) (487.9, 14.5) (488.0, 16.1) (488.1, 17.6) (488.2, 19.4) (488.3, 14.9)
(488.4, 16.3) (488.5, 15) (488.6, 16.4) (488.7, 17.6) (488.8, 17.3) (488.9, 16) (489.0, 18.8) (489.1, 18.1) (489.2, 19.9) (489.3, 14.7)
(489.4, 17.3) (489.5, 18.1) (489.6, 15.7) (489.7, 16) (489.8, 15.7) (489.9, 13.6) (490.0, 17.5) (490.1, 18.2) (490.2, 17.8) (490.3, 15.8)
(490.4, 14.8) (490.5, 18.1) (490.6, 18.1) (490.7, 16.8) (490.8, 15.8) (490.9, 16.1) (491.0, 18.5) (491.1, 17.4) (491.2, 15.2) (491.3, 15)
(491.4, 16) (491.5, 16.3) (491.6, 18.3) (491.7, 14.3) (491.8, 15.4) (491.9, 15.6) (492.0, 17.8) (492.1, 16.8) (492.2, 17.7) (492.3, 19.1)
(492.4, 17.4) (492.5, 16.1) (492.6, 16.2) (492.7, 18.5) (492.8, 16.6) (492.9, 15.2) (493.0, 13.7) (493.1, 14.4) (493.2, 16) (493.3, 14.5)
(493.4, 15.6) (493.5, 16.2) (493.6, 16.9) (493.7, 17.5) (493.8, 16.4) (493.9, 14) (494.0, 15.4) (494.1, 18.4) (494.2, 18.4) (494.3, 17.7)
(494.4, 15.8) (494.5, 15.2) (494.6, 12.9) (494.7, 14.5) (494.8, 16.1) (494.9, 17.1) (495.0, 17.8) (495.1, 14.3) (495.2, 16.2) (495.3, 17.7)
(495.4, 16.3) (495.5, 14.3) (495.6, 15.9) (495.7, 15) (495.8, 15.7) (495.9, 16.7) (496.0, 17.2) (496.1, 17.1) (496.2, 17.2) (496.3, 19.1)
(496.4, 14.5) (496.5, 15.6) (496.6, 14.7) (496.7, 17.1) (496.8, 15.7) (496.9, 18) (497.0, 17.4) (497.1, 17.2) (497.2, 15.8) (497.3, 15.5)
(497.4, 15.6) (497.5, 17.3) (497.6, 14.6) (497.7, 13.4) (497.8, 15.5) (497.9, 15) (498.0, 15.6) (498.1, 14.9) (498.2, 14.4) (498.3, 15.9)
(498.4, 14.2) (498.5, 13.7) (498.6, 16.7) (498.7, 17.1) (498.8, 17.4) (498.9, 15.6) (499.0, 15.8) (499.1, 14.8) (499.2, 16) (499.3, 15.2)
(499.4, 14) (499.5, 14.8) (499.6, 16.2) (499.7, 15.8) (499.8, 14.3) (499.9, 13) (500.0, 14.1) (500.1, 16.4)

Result 0.08 nm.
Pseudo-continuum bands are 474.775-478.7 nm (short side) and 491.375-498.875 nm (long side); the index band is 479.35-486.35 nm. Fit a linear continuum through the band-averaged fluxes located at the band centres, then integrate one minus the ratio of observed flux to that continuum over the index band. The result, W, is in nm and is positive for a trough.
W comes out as -0.26 nm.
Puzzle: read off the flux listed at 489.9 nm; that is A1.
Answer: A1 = 13.6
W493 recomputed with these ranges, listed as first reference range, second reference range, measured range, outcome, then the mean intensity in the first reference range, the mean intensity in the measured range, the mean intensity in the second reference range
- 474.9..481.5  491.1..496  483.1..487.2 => -0.32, 16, 17.3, 16.2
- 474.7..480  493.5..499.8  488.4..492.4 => -0.19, 16.1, 16.7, 15.9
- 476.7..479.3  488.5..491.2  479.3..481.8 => 0.08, 16.2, 15.9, 16.9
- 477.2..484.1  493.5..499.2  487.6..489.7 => -0.07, 16.4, 16.7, 16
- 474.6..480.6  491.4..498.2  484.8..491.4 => -0.35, 16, 16.9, 16.1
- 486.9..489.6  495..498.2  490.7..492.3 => 0.02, 17.2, 16.5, 16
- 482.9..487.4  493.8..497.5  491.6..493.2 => 0.02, 17.4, 16.4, 16.2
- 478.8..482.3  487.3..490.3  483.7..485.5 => -0.07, 16.2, 17.2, 16.9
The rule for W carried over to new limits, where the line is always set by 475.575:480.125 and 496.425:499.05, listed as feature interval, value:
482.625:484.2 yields -0.13 nm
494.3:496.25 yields -0.03 nm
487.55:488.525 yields -0.03 nm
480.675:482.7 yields -0.10 nm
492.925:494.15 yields 0.00 nm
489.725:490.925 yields -0.05 nm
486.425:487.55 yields -0.16 nm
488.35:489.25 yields -0.08 nm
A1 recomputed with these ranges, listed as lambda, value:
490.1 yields 18.2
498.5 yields 13.7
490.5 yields 18.1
